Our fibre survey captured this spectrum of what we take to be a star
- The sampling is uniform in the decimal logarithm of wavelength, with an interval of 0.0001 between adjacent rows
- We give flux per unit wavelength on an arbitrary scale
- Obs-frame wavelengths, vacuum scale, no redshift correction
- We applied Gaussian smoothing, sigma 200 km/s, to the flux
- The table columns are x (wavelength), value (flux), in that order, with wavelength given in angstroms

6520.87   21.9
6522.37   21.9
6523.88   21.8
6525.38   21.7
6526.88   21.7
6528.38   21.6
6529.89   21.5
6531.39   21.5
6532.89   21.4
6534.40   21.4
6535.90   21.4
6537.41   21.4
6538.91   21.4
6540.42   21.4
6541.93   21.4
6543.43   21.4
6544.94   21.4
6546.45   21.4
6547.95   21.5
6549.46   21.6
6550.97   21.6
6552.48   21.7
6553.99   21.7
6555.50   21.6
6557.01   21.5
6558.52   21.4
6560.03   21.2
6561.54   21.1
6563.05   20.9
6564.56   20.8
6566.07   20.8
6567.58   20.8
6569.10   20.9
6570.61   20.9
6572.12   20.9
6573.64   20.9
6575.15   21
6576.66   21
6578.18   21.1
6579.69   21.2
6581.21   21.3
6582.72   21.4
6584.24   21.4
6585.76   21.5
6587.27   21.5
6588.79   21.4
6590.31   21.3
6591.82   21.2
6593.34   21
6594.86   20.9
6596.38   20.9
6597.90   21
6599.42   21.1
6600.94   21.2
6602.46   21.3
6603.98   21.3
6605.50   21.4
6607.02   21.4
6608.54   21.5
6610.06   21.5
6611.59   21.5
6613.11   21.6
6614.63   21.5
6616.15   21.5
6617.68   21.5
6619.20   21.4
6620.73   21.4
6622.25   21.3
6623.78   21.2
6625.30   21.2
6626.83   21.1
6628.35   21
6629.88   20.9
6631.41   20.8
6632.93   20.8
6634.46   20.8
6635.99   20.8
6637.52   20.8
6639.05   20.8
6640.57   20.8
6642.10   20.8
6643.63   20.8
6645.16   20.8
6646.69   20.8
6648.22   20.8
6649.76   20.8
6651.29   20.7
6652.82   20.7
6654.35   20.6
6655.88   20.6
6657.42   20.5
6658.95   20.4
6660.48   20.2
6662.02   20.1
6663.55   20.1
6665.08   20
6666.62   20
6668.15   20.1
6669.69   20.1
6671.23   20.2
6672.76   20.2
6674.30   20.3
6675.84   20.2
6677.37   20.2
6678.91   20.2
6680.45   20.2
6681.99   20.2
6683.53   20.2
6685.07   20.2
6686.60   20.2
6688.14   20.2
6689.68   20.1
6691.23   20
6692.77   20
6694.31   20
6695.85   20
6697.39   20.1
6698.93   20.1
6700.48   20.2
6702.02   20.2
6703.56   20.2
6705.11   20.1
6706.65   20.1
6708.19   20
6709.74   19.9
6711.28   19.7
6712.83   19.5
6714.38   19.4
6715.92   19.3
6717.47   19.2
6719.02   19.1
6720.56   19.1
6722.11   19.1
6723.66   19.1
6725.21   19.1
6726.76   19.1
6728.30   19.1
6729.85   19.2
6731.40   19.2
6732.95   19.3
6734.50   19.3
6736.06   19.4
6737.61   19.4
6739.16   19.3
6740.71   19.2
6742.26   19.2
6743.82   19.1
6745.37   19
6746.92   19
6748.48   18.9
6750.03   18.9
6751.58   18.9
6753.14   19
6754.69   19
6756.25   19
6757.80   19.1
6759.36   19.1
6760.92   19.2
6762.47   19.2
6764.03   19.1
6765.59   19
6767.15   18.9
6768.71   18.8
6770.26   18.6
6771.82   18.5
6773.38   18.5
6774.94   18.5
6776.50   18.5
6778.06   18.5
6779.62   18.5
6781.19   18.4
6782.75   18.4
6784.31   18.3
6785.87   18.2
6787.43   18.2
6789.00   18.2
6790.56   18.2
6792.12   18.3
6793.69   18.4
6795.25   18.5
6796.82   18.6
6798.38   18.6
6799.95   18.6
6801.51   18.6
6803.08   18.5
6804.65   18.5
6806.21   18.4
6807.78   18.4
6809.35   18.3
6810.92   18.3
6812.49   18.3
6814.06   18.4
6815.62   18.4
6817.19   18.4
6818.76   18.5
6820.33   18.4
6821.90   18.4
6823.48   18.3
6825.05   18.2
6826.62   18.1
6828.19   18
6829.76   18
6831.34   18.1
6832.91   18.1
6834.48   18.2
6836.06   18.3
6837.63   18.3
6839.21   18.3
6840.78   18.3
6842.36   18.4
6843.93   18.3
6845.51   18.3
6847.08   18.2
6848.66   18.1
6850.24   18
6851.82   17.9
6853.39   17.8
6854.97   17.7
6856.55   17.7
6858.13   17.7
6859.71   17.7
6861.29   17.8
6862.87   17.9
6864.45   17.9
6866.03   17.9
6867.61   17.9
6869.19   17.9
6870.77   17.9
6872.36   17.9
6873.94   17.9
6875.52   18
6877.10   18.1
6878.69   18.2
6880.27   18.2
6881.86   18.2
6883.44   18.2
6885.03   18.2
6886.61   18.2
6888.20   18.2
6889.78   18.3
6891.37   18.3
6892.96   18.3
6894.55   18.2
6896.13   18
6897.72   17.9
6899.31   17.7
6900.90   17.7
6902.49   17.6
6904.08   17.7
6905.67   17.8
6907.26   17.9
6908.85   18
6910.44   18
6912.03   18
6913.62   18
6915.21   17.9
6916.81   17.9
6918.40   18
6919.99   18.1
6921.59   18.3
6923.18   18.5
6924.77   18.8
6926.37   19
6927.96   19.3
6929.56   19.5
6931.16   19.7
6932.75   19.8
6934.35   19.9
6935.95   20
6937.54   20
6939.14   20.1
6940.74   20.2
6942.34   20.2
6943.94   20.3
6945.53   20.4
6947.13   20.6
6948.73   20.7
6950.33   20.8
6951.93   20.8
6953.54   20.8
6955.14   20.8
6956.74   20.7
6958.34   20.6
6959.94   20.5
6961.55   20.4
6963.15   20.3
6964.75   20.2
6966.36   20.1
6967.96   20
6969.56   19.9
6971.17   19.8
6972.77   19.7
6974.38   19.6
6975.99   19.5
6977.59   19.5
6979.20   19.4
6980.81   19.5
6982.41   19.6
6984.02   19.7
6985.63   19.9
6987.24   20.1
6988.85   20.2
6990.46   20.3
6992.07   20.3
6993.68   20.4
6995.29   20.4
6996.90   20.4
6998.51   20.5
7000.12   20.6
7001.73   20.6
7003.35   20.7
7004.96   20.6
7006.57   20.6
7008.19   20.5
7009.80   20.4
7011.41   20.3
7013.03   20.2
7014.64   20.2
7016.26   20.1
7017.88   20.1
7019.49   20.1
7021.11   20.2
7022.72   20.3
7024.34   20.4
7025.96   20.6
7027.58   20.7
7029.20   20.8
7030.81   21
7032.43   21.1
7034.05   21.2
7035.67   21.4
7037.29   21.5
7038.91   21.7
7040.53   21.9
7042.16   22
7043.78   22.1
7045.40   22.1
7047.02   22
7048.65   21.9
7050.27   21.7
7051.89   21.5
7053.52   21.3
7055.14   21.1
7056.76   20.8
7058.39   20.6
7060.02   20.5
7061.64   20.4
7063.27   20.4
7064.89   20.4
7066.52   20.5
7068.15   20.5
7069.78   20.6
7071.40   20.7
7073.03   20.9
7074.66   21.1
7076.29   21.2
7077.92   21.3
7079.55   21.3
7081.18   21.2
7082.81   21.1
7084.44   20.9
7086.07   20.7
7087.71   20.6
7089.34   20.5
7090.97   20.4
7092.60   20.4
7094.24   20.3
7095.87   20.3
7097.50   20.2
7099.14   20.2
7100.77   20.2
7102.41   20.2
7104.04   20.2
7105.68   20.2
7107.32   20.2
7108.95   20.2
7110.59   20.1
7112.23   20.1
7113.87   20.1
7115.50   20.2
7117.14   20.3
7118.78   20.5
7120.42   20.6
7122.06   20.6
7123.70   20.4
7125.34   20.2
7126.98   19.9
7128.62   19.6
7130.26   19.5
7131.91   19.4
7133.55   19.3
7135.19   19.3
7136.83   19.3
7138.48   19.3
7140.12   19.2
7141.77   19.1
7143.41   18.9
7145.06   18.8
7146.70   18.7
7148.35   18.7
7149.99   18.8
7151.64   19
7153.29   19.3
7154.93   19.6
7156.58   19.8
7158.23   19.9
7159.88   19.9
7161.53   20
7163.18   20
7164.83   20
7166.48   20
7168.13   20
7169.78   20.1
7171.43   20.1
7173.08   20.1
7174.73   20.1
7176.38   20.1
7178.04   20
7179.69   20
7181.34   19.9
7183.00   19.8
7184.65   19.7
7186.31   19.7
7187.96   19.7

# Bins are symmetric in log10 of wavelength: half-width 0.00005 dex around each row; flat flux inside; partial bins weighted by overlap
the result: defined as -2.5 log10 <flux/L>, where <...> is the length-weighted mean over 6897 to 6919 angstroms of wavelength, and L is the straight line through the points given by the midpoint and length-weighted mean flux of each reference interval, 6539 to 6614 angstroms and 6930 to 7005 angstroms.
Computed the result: 0.14 mag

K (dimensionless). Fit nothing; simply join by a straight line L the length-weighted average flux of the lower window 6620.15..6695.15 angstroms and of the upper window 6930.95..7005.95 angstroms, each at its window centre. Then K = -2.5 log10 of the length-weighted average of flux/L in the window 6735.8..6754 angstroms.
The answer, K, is 0.07 mag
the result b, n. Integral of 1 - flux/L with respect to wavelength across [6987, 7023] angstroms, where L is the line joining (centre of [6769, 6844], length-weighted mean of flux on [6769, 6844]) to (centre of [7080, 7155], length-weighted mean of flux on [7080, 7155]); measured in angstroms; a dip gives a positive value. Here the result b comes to -1.8 angstroms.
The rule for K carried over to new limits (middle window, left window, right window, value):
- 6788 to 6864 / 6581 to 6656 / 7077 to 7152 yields 0.14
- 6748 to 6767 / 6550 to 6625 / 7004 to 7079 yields 0.11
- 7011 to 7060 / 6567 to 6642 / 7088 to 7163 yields -0.05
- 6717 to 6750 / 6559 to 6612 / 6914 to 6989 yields 0.08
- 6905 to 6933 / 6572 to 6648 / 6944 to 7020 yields 0.11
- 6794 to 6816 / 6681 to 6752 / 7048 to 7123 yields 0.08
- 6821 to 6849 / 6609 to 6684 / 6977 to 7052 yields 0.14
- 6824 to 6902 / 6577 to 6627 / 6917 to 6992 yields 0.12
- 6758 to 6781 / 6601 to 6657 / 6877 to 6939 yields 0.05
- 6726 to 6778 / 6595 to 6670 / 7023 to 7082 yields 0.11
